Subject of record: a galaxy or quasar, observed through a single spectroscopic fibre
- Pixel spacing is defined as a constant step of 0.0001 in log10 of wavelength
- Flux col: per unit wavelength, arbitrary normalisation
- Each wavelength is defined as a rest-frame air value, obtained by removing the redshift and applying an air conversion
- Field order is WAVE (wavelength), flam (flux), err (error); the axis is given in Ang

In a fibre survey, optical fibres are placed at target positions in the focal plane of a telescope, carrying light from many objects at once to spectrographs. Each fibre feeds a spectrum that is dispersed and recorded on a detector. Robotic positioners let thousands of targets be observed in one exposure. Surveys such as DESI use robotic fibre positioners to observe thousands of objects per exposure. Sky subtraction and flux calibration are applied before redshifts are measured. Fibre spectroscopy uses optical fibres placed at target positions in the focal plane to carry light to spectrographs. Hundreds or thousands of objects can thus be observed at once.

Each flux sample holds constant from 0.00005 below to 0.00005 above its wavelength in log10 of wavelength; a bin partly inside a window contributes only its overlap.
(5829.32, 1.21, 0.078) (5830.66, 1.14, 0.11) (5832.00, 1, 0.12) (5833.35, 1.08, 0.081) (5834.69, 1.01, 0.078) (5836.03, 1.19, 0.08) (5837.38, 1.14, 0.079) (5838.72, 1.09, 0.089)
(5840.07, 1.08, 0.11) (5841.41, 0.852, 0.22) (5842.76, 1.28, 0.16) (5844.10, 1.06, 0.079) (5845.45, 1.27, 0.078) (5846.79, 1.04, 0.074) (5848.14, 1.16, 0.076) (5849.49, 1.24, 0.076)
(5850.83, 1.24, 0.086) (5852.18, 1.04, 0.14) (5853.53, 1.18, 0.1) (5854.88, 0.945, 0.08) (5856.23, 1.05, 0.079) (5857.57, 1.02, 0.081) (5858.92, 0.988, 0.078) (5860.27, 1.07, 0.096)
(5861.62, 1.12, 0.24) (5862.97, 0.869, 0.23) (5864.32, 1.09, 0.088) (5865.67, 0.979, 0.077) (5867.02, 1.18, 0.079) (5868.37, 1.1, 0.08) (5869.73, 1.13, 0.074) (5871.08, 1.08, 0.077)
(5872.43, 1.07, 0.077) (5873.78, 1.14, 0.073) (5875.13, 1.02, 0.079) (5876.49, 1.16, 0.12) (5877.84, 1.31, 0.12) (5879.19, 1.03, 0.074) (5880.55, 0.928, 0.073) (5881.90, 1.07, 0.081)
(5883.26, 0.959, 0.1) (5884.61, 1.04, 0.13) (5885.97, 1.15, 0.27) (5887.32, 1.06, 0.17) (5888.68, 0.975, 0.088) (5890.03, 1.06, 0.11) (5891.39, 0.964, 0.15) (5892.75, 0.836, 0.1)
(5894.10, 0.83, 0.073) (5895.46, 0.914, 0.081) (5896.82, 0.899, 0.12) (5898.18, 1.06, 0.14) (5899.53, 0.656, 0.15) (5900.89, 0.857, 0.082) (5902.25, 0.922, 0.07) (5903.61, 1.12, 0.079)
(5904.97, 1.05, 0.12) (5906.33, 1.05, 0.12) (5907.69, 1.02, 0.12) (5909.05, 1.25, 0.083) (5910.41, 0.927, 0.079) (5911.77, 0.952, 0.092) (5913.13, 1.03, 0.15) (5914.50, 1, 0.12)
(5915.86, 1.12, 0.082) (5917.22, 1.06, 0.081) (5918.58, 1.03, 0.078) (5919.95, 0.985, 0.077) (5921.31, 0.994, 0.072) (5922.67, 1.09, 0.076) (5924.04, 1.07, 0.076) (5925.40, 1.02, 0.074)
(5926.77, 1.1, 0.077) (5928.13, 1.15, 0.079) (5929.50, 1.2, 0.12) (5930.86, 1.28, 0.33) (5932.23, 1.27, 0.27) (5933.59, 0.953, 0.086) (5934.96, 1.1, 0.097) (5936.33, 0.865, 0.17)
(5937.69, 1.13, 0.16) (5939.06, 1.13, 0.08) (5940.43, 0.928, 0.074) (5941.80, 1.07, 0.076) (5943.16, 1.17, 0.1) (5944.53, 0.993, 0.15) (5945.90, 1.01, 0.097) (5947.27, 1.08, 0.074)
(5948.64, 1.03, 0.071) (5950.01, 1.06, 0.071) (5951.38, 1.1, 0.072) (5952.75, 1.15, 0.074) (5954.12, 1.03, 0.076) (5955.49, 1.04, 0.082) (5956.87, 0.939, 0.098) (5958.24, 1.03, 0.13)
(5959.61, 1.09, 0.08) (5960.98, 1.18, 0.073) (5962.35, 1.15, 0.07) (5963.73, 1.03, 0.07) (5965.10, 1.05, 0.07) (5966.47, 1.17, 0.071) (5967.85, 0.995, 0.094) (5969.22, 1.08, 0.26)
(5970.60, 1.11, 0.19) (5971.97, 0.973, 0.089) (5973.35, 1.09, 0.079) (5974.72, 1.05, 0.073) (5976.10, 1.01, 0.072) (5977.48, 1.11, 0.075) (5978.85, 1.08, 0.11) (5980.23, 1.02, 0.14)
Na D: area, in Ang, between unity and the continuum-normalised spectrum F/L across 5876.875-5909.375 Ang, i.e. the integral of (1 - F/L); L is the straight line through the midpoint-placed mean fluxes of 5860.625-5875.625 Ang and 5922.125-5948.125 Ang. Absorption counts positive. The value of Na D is 2.3 Ang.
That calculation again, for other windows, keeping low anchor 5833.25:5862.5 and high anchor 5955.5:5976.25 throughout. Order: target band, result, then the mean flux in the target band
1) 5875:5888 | 0.15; 1.07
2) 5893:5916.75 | 2.25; 0.978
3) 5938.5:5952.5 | 0.13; 1.06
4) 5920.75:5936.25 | -0.42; 1.1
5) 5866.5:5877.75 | -0.31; 1.12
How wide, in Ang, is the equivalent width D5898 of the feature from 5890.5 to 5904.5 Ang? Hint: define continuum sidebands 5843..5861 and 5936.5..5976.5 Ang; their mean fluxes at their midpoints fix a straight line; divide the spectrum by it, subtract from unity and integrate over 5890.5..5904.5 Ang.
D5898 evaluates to 2.3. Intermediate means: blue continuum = 1.1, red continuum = 1.06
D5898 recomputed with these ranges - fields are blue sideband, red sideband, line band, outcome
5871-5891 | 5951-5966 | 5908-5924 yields 0.45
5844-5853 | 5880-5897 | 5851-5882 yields 0.09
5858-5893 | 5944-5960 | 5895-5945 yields 0.49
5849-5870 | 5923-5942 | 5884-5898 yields 1.37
